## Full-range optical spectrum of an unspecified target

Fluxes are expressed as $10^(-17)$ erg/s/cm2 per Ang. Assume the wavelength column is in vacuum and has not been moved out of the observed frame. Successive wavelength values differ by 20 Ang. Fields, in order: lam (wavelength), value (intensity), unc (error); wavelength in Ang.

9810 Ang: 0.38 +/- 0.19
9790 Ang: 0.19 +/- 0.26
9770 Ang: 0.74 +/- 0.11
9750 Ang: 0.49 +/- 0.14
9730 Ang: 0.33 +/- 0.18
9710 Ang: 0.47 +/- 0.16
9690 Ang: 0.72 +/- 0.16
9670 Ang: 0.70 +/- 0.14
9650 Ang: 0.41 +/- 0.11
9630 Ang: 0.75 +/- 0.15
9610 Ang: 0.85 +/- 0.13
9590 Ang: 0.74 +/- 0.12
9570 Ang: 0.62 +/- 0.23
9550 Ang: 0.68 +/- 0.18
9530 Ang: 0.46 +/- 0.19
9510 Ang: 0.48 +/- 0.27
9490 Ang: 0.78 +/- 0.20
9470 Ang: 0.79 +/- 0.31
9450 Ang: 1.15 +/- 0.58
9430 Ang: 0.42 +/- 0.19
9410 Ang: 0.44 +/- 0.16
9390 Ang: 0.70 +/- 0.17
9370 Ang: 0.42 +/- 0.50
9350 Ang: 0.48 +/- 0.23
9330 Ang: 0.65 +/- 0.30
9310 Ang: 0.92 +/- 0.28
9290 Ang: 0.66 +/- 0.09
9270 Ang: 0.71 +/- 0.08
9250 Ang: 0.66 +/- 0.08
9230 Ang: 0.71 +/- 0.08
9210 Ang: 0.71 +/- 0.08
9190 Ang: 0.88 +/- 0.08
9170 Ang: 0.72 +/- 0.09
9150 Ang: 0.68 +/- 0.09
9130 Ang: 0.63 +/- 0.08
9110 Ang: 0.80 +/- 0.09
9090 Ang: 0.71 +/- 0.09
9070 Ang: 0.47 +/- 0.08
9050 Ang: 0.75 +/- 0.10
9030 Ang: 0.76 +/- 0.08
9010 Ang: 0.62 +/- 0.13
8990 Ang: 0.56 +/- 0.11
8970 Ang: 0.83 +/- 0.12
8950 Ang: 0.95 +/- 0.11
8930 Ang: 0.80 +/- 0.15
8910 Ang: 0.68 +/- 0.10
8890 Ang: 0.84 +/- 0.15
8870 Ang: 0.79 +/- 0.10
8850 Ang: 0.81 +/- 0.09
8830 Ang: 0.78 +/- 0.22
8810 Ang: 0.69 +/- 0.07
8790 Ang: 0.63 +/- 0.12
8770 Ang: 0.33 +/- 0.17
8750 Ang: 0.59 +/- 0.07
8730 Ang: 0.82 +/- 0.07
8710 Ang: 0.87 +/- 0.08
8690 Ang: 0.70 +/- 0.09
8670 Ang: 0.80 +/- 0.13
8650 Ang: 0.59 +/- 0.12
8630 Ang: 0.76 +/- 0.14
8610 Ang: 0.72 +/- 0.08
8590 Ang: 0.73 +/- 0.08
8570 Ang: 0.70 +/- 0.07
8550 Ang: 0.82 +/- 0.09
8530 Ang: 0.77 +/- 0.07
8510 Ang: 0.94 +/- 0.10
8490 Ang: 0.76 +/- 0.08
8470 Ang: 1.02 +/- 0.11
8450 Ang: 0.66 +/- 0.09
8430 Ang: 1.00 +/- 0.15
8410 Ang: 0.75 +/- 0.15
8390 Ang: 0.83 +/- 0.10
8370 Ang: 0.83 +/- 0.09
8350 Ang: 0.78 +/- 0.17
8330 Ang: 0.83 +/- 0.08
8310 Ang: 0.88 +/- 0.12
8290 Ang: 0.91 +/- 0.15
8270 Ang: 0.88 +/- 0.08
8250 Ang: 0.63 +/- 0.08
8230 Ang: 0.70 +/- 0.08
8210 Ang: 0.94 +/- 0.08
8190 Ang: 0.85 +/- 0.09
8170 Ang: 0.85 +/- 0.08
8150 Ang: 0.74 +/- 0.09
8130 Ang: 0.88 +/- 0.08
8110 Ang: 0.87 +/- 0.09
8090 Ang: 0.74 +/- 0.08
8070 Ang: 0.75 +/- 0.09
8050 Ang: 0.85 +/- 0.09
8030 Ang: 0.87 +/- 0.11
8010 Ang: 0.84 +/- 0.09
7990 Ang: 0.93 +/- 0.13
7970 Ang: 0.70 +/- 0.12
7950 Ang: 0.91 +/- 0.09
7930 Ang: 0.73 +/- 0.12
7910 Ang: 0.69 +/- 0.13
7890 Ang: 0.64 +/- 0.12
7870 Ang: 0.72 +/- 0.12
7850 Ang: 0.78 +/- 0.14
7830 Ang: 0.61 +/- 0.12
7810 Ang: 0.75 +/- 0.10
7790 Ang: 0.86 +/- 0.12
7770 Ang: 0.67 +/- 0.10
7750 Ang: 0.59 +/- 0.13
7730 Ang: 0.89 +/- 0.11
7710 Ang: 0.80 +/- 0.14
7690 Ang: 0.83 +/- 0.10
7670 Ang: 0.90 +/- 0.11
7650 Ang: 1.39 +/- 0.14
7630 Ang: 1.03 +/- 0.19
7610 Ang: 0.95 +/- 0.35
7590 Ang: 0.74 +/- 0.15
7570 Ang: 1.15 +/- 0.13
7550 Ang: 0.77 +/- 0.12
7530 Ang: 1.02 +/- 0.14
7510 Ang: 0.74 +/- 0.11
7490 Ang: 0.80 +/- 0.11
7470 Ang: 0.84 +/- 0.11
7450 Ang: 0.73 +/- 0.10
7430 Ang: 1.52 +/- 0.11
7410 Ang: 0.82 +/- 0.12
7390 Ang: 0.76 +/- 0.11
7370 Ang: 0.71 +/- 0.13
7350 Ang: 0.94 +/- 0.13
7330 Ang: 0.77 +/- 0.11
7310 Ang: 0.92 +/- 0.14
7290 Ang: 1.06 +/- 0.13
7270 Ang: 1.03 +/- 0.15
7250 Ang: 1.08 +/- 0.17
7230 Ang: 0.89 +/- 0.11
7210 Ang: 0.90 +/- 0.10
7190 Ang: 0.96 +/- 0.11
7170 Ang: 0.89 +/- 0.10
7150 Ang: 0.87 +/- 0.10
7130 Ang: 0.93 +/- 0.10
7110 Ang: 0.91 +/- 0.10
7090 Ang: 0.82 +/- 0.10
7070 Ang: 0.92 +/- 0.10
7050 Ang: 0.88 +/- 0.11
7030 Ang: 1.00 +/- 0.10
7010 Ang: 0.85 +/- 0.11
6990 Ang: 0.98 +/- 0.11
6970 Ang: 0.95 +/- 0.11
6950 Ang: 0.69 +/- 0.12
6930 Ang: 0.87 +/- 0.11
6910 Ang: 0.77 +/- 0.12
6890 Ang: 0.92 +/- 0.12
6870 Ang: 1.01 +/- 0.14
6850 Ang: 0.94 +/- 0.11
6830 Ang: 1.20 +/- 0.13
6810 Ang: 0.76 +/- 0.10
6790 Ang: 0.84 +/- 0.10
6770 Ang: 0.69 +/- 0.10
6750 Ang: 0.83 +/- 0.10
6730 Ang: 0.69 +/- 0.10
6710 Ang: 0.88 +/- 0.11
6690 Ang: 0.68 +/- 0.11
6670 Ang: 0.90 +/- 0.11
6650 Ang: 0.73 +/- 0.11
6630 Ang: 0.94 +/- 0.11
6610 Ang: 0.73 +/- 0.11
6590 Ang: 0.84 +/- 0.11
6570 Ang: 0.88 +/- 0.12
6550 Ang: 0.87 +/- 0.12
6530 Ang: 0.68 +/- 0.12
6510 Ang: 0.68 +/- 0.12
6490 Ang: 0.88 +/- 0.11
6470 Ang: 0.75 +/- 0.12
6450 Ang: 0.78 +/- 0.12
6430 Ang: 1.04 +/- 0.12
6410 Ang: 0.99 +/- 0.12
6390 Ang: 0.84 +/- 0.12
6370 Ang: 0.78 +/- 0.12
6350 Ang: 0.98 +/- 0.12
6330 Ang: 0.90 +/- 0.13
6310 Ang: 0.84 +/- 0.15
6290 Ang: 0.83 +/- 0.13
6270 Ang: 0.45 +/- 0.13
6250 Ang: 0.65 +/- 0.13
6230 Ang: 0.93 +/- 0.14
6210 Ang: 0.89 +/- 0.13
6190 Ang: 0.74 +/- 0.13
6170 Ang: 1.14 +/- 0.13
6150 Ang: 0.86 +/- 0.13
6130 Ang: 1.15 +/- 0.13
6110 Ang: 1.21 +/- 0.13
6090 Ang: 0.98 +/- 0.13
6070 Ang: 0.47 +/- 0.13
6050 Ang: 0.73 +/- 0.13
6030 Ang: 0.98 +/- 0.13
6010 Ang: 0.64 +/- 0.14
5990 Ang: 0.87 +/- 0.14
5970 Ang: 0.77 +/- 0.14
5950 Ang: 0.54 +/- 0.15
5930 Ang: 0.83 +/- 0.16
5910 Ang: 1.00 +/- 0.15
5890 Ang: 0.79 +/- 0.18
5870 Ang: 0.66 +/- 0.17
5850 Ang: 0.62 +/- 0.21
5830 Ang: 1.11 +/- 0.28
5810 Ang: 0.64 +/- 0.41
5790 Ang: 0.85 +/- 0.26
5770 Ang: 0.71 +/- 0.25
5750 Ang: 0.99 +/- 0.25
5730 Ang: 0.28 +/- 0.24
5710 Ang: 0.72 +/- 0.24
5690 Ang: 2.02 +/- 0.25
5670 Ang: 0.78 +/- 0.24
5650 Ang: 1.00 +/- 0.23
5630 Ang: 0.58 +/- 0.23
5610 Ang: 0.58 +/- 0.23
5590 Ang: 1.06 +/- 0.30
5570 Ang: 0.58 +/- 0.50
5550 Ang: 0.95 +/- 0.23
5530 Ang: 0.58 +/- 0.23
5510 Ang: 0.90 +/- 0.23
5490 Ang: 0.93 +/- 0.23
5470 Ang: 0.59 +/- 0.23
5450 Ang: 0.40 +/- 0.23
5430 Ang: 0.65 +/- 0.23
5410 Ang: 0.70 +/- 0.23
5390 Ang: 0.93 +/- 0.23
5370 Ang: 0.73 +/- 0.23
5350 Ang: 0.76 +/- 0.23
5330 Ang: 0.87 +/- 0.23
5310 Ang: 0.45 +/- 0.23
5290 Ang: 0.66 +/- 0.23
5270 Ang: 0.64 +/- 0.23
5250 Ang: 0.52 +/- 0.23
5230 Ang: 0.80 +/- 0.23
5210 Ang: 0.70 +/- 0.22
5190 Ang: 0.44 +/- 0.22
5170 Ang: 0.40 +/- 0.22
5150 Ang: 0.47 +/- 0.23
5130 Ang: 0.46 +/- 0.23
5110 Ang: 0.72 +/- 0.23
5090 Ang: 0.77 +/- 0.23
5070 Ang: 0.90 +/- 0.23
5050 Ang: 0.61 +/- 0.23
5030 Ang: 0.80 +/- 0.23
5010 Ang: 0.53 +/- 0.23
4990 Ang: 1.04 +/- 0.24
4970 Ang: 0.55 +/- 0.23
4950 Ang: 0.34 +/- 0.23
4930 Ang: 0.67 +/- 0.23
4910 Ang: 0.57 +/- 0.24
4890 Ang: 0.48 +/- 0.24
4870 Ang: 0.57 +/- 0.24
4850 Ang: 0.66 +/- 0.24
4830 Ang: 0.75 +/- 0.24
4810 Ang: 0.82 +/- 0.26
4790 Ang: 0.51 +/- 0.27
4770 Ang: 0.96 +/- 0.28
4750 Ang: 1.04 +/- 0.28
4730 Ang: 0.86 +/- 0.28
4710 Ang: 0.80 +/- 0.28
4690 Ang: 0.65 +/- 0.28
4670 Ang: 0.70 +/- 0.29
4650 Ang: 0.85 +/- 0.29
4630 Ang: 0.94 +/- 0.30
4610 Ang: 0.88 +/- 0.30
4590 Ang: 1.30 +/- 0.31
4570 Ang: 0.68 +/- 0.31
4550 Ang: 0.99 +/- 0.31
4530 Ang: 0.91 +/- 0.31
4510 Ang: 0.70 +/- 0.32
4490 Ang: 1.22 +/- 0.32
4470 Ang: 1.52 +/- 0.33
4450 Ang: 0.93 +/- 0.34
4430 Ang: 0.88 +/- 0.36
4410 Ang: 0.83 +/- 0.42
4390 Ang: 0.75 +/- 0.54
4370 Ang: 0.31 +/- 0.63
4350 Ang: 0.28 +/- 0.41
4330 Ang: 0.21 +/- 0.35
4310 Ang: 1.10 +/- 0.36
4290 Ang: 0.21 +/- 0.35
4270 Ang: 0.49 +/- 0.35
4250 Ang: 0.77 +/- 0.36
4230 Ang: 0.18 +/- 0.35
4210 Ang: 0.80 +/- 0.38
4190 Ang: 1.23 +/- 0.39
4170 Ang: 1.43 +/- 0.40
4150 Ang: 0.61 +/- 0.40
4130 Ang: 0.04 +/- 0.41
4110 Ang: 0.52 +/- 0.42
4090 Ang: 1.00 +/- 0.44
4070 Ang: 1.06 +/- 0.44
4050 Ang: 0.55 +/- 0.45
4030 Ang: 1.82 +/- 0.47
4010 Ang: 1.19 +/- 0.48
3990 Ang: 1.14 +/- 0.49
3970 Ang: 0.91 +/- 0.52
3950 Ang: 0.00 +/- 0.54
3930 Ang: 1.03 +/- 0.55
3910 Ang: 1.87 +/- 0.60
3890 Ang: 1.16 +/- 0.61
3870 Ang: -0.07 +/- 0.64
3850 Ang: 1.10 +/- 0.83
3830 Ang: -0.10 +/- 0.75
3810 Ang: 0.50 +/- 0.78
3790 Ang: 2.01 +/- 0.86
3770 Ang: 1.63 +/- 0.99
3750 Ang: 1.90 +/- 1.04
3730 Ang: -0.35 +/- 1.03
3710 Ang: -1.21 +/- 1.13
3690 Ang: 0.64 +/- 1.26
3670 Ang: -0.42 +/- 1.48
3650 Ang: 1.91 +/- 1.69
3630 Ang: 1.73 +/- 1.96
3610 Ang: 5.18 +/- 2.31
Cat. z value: 0.526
